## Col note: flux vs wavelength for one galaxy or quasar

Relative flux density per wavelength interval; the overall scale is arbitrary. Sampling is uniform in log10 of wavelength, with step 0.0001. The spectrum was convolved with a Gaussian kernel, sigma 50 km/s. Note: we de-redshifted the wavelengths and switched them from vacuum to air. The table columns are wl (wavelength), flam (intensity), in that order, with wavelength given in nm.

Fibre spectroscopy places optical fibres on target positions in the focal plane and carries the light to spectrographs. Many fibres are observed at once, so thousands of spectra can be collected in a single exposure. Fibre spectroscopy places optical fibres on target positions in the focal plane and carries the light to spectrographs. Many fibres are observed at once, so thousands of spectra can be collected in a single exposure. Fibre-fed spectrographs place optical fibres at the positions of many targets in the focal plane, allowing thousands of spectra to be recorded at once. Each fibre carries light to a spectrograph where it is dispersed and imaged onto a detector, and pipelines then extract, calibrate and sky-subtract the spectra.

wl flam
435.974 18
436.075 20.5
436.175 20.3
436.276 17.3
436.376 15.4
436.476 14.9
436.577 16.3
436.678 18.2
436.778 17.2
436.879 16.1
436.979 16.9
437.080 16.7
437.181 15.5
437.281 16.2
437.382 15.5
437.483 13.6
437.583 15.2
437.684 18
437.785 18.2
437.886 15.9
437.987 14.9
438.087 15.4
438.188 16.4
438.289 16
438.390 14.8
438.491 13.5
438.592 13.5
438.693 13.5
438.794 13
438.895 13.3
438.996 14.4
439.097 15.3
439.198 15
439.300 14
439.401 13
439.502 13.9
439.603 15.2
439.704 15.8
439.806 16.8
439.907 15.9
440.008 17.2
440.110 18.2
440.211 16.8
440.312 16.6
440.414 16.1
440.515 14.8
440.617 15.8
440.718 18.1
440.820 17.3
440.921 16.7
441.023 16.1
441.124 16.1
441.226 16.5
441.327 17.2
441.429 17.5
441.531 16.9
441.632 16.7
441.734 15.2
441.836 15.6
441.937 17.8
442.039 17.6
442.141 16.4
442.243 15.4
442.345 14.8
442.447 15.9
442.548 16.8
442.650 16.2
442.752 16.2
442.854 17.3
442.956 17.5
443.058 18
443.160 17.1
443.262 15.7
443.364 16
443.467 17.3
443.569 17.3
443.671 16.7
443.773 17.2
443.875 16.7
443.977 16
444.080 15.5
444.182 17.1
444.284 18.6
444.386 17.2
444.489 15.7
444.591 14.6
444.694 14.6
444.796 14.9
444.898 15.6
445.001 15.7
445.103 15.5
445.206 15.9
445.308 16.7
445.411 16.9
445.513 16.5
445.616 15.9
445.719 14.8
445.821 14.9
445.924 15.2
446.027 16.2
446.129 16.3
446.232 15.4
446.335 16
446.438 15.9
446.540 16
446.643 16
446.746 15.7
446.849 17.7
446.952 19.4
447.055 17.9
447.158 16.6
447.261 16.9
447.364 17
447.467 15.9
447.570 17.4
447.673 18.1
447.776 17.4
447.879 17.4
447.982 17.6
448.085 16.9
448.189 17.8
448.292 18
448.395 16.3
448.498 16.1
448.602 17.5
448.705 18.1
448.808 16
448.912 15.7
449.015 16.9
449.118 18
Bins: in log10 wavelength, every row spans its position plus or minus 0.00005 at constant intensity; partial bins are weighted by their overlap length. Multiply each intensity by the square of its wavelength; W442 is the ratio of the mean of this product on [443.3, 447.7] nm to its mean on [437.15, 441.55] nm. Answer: 1.07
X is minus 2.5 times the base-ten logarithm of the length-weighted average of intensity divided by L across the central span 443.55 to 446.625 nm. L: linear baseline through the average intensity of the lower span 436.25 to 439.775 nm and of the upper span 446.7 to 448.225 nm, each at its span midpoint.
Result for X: 0.05 mag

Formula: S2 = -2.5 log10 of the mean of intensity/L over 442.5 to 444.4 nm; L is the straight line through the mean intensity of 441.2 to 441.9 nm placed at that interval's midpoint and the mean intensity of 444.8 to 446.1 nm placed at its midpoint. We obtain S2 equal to -0.04 mag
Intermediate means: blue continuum 16.6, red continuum 15.8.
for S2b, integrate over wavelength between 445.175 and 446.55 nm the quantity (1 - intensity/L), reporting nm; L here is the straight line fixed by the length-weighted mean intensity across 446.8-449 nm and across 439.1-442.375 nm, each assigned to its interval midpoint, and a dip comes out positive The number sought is 0.08 nm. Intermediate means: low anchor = 16.2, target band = 15.9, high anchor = 17.2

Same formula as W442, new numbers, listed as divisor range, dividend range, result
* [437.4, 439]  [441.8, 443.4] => 1.12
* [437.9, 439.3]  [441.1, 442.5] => 1.14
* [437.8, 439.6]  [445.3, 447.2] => 1.16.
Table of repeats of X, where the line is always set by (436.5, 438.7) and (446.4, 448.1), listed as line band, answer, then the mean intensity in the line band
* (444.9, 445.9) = 0.07 mag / 15.8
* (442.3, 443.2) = -0.01 mag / 16.7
